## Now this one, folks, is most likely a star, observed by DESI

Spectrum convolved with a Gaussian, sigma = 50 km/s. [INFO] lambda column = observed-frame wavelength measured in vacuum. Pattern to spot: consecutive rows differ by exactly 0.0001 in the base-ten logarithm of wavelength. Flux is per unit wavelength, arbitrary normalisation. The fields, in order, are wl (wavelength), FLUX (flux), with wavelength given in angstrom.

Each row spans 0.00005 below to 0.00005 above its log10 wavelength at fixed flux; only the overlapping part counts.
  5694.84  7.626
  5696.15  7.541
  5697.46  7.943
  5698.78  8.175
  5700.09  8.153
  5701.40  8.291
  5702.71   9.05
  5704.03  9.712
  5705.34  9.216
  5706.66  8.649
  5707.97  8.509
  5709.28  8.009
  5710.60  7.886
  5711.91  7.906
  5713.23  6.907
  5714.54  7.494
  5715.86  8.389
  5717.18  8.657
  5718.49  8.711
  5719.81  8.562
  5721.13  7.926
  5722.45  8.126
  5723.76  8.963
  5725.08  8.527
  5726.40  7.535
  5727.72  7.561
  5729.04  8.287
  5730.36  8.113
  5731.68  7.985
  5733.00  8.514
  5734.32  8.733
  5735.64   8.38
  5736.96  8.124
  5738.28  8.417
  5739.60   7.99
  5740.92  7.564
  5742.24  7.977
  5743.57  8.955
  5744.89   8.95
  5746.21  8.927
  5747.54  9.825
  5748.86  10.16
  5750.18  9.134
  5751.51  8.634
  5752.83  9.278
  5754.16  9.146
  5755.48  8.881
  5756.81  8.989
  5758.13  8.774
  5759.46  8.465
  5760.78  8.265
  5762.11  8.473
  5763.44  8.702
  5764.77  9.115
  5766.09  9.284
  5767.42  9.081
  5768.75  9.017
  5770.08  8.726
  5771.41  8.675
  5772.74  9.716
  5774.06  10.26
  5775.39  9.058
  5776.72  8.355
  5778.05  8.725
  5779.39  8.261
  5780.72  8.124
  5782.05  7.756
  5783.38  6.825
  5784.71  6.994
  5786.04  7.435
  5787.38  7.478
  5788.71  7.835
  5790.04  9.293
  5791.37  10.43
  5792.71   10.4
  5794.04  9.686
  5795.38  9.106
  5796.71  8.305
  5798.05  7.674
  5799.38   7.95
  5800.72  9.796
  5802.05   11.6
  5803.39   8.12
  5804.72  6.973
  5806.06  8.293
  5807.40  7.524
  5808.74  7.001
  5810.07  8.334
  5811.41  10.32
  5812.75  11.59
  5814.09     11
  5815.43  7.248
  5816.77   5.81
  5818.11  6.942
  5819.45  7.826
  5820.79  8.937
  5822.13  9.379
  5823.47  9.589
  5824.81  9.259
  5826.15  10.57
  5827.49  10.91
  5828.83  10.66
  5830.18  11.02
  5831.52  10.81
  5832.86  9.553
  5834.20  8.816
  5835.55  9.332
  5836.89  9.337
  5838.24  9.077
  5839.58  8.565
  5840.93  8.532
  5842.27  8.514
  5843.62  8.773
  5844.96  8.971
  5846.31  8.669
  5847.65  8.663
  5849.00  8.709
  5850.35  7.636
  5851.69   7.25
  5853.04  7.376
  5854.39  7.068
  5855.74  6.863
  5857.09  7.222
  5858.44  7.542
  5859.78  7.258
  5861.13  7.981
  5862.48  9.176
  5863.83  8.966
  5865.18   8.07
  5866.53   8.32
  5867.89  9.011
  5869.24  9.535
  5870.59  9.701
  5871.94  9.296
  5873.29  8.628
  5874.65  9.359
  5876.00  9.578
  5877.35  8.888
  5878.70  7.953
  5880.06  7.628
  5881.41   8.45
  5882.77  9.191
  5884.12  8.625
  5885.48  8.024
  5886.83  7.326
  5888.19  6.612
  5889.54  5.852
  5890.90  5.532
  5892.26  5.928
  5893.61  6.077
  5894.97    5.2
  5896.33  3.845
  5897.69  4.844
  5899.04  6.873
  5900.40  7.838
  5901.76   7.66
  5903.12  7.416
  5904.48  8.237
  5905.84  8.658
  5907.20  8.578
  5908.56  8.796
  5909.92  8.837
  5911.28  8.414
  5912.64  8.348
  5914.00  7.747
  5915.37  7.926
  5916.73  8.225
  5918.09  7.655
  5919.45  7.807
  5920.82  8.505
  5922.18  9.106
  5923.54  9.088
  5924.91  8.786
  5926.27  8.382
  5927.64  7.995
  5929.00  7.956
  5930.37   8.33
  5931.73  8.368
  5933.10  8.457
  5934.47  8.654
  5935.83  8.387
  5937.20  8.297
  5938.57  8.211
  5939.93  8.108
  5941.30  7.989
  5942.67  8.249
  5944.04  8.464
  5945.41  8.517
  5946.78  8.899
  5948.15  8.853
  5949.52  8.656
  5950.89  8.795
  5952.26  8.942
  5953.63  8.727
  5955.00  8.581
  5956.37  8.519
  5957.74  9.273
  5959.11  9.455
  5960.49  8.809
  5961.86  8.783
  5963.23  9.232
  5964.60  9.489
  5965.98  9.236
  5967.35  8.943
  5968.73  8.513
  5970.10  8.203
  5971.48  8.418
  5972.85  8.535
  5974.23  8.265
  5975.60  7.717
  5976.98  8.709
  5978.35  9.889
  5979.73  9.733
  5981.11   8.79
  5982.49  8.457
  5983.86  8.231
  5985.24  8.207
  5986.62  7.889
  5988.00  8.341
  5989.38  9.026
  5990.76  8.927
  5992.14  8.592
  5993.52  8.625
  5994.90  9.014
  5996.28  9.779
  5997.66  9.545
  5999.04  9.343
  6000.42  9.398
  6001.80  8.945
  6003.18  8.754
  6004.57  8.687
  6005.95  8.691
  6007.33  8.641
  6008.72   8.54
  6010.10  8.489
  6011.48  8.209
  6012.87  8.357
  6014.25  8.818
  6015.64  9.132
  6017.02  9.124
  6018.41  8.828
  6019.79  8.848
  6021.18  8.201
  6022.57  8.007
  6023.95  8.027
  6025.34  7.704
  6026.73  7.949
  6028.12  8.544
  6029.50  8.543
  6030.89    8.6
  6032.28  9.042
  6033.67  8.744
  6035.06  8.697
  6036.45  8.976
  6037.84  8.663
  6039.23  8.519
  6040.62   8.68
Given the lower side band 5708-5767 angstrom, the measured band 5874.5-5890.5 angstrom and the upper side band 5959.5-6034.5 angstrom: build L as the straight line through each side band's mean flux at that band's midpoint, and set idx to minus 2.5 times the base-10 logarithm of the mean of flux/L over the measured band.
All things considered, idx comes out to 0.07 mag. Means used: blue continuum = 8.49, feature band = 8.04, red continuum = 8.71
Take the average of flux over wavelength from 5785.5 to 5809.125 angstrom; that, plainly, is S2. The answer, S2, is 8.63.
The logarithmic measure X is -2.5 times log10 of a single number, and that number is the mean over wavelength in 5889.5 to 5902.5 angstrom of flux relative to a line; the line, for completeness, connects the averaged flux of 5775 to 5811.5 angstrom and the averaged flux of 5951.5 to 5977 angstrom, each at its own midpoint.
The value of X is 0.40 mag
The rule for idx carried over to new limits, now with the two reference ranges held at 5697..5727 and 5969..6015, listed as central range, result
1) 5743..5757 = -0.10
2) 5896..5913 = 0.13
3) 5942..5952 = 0.00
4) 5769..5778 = -0.09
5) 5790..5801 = -0.09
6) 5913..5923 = 0.06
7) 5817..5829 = -0.08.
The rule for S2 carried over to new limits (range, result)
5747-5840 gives 8.92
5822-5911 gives 8.27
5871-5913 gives 7.64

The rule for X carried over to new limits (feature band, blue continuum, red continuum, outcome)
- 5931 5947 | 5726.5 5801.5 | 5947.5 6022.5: 0.05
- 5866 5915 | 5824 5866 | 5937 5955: 0.11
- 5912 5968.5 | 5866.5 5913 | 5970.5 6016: -0.04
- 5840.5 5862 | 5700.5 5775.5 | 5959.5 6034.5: 0.09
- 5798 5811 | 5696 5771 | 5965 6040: 0.02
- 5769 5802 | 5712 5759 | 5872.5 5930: -0.05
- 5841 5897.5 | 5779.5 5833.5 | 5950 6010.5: 0.13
